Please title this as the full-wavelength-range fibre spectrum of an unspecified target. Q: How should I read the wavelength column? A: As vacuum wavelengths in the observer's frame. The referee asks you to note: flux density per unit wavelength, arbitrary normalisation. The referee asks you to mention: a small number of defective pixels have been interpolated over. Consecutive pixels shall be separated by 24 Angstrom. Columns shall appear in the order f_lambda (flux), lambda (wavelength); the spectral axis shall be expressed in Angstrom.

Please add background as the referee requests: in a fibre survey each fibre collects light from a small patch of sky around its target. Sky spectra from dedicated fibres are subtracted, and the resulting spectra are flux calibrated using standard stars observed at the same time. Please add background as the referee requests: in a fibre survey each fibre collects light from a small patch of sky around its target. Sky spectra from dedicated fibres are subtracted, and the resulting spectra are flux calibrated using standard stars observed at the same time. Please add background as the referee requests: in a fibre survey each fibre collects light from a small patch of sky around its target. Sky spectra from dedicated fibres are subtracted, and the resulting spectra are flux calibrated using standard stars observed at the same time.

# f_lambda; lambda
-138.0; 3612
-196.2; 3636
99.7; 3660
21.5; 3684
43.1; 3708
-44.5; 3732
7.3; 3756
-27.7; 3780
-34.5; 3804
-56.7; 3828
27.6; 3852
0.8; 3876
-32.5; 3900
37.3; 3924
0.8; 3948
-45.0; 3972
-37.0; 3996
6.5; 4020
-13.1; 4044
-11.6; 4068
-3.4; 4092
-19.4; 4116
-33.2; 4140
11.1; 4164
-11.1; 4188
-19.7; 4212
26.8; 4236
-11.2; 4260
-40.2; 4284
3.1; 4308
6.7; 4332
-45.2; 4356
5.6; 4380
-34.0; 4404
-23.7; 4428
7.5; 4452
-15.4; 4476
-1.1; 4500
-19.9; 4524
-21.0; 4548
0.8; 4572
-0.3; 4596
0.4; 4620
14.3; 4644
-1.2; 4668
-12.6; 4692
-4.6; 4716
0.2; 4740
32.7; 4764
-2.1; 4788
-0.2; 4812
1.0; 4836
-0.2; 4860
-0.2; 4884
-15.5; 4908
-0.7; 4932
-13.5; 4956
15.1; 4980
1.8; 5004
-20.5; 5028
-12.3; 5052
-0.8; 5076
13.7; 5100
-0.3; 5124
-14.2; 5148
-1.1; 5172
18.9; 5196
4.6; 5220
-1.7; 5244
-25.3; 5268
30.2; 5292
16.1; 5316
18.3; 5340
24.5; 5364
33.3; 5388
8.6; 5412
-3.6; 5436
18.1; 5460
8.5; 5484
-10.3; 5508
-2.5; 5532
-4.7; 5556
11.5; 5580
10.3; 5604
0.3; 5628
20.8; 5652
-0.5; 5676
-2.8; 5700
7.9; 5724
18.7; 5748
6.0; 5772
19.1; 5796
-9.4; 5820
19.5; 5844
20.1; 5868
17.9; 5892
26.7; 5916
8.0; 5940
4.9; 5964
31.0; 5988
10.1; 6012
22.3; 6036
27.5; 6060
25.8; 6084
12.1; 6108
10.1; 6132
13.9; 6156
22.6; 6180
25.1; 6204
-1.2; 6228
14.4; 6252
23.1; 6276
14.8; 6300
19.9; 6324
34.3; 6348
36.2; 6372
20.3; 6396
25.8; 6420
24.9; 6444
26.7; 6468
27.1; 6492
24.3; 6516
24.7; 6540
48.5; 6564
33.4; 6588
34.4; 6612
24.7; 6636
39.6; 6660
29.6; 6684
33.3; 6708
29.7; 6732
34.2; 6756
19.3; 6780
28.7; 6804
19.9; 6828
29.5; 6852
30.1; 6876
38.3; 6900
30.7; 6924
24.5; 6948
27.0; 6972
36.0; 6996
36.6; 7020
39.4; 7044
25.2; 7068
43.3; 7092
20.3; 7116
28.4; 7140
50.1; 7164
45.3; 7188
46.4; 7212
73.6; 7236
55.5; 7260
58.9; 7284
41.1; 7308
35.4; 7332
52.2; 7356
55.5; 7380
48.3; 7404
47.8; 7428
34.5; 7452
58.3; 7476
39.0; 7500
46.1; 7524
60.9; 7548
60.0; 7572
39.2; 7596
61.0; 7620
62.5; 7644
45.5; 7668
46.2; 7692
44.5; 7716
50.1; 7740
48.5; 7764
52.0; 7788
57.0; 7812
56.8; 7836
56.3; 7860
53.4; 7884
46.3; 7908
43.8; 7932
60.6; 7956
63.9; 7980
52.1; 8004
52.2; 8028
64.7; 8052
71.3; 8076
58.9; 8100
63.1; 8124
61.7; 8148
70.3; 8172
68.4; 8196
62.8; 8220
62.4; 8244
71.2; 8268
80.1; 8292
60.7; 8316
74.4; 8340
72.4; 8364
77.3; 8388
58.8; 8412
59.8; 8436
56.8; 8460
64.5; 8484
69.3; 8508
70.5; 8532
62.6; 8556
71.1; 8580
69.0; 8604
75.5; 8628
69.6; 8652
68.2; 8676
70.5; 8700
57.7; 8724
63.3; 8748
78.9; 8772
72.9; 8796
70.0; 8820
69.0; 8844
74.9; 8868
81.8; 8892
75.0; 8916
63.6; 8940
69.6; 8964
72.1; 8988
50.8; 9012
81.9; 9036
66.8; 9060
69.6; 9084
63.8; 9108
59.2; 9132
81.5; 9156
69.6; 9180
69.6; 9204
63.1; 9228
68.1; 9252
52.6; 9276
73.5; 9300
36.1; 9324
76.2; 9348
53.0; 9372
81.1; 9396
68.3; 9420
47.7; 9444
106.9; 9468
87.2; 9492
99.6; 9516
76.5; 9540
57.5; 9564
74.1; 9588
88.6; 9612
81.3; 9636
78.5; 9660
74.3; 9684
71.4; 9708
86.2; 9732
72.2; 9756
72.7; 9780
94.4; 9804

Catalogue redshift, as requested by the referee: 0.79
